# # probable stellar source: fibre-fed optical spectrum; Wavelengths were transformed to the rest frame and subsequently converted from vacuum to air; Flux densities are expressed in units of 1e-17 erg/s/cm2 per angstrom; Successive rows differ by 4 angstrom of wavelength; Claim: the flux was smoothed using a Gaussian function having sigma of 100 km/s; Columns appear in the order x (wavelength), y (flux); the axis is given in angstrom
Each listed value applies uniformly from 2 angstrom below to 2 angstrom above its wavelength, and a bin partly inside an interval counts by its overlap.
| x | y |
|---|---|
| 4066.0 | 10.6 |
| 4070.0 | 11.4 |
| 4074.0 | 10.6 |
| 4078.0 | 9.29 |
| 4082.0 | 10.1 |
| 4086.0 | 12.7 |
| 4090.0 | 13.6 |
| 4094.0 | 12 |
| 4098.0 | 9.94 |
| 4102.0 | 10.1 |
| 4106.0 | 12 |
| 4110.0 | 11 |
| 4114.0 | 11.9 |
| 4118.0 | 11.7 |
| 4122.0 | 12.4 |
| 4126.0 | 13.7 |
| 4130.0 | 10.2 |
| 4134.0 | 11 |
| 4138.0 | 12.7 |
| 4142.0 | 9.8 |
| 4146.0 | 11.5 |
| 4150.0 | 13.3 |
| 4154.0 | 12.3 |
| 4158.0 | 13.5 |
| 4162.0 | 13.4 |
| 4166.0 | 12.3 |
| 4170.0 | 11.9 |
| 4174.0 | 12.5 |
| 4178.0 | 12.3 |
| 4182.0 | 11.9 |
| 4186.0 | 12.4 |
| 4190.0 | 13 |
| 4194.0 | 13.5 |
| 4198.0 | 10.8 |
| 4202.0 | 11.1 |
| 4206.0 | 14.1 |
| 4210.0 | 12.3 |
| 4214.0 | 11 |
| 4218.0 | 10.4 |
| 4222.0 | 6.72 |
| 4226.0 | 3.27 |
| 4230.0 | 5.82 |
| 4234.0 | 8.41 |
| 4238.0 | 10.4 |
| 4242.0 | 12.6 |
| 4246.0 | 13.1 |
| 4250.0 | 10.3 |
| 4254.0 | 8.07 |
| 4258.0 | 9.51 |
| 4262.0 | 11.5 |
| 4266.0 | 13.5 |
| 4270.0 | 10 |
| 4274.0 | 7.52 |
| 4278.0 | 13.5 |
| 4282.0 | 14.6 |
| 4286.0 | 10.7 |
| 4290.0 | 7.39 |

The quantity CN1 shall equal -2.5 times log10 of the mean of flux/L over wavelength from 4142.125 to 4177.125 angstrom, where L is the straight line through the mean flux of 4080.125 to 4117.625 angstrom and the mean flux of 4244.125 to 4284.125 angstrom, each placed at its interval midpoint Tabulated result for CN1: -0.10 mag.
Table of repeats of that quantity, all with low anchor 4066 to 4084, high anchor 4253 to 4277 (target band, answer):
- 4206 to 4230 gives 0.15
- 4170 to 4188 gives -0.19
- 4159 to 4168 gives -0.24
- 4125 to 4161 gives -0.16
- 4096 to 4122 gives -0.09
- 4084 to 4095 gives -0.23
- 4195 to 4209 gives -0.18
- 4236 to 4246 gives -0.15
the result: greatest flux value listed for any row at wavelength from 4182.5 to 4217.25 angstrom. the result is 14.1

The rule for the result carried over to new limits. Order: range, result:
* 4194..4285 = 14.6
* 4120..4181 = 13.7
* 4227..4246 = 13.1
